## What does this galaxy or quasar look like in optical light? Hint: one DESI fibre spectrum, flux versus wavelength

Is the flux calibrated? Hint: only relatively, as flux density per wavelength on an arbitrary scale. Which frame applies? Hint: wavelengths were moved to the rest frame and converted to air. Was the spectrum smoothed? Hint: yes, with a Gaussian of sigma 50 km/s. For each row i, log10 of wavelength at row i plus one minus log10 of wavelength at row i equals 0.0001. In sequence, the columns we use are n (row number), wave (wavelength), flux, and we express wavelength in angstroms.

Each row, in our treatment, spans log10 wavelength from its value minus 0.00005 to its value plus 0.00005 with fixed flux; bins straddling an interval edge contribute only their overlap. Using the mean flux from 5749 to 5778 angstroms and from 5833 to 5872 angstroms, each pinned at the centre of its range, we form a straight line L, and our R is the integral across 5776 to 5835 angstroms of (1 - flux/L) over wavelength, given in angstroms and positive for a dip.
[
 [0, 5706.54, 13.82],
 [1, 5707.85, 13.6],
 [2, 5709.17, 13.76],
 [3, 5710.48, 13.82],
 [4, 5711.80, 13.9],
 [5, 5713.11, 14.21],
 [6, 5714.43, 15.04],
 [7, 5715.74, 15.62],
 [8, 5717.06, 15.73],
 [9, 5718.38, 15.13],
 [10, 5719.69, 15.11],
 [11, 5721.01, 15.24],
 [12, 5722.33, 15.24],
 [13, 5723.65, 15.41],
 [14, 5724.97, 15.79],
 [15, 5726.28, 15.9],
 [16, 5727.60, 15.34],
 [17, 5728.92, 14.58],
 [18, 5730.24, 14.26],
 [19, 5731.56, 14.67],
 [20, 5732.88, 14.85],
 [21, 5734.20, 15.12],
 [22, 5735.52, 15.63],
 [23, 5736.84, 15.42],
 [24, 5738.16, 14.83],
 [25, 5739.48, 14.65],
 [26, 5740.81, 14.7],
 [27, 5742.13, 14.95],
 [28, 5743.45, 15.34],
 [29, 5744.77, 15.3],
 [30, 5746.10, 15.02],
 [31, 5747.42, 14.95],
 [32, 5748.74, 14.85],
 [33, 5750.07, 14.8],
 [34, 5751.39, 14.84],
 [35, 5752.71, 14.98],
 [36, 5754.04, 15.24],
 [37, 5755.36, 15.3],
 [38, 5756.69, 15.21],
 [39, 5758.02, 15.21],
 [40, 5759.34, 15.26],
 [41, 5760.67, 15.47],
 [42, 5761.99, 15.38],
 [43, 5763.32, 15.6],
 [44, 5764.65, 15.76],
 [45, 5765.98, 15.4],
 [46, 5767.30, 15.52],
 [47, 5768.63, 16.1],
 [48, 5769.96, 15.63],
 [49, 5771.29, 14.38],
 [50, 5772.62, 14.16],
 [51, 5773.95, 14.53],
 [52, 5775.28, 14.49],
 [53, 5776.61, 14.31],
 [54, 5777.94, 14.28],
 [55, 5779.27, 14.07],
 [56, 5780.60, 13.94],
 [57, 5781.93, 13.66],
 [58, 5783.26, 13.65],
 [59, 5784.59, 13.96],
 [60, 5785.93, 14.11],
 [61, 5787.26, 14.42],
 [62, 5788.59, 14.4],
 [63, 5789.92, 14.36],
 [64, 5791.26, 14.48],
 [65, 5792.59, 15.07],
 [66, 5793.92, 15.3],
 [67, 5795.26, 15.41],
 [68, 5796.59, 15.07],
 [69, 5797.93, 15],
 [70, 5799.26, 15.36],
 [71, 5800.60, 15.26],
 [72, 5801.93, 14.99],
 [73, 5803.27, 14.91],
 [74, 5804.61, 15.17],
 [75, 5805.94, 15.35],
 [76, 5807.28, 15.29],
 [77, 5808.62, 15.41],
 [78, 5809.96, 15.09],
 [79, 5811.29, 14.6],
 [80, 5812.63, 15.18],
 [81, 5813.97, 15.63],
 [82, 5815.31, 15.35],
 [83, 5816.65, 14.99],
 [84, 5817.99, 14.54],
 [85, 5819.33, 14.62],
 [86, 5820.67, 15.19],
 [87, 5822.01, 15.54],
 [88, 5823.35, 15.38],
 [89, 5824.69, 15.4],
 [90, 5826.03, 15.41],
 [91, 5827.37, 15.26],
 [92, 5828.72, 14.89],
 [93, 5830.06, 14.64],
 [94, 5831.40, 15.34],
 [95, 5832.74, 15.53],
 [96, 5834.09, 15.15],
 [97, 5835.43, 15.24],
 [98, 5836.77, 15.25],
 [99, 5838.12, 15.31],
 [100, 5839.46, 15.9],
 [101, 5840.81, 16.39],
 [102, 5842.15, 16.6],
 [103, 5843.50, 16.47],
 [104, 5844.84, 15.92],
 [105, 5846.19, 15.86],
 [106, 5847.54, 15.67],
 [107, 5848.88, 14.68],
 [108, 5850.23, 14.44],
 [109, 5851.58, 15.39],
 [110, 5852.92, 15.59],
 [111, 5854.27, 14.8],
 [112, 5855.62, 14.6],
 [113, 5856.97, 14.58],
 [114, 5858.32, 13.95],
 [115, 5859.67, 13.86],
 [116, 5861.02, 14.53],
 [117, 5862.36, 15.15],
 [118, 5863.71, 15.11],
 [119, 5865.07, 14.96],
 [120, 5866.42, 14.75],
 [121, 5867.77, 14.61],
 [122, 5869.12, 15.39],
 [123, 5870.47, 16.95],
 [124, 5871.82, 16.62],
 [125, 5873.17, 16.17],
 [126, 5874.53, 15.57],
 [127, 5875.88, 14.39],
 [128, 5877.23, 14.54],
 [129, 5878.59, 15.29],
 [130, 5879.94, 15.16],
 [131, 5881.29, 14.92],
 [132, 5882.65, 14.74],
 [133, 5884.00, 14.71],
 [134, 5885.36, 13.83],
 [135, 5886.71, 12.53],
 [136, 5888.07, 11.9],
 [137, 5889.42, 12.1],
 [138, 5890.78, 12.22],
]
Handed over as 1.2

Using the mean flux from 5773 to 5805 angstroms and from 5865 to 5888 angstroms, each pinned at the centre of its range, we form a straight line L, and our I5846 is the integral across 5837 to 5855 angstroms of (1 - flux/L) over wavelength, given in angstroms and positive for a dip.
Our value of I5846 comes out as -0.97 angstroms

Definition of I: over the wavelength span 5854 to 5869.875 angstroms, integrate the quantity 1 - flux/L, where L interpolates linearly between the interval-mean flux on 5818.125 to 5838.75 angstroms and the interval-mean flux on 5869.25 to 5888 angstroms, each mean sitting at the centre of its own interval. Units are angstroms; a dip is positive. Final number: 0.3 angstroms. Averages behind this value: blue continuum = 15.2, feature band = 14.7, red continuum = 14.9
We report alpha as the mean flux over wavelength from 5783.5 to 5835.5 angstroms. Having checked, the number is 15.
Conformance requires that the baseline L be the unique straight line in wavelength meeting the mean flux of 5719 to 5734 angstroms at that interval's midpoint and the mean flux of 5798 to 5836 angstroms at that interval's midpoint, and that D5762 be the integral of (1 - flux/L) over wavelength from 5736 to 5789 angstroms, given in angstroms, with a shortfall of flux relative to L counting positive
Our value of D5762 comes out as 1.0 angstroms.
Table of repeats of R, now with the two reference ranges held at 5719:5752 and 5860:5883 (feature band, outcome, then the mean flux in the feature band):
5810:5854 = -0.50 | 15.3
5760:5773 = -0.22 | 15.4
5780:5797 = 0.77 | 14.4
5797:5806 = 0.01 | 15.1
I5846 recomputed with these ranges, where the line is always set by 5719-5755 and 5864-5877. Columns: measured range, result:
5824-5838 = 0.1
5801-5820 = 0.2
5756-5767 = -0.2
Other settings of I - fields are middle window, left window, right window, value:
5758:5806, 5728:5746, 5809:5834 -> 0.7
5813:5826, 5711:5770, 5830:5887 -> 0.0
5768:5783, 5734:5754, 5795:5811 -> 0.6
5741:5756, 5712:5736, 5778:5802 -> -0.1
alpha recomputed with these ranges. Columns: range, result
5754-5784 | 14.9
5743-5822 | 14.9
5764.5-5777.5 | 15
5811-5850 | 15.4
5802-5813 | 15.1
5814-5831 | 15.1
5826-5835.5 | 15.2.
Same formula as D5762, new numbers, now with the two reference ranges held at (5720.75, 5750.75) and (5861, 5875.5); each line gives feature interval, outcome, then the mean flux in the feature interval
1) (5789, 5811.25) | 0.3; 15.1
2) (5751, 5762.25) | -0.1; 15.2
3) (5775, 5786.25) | 0.9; 14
